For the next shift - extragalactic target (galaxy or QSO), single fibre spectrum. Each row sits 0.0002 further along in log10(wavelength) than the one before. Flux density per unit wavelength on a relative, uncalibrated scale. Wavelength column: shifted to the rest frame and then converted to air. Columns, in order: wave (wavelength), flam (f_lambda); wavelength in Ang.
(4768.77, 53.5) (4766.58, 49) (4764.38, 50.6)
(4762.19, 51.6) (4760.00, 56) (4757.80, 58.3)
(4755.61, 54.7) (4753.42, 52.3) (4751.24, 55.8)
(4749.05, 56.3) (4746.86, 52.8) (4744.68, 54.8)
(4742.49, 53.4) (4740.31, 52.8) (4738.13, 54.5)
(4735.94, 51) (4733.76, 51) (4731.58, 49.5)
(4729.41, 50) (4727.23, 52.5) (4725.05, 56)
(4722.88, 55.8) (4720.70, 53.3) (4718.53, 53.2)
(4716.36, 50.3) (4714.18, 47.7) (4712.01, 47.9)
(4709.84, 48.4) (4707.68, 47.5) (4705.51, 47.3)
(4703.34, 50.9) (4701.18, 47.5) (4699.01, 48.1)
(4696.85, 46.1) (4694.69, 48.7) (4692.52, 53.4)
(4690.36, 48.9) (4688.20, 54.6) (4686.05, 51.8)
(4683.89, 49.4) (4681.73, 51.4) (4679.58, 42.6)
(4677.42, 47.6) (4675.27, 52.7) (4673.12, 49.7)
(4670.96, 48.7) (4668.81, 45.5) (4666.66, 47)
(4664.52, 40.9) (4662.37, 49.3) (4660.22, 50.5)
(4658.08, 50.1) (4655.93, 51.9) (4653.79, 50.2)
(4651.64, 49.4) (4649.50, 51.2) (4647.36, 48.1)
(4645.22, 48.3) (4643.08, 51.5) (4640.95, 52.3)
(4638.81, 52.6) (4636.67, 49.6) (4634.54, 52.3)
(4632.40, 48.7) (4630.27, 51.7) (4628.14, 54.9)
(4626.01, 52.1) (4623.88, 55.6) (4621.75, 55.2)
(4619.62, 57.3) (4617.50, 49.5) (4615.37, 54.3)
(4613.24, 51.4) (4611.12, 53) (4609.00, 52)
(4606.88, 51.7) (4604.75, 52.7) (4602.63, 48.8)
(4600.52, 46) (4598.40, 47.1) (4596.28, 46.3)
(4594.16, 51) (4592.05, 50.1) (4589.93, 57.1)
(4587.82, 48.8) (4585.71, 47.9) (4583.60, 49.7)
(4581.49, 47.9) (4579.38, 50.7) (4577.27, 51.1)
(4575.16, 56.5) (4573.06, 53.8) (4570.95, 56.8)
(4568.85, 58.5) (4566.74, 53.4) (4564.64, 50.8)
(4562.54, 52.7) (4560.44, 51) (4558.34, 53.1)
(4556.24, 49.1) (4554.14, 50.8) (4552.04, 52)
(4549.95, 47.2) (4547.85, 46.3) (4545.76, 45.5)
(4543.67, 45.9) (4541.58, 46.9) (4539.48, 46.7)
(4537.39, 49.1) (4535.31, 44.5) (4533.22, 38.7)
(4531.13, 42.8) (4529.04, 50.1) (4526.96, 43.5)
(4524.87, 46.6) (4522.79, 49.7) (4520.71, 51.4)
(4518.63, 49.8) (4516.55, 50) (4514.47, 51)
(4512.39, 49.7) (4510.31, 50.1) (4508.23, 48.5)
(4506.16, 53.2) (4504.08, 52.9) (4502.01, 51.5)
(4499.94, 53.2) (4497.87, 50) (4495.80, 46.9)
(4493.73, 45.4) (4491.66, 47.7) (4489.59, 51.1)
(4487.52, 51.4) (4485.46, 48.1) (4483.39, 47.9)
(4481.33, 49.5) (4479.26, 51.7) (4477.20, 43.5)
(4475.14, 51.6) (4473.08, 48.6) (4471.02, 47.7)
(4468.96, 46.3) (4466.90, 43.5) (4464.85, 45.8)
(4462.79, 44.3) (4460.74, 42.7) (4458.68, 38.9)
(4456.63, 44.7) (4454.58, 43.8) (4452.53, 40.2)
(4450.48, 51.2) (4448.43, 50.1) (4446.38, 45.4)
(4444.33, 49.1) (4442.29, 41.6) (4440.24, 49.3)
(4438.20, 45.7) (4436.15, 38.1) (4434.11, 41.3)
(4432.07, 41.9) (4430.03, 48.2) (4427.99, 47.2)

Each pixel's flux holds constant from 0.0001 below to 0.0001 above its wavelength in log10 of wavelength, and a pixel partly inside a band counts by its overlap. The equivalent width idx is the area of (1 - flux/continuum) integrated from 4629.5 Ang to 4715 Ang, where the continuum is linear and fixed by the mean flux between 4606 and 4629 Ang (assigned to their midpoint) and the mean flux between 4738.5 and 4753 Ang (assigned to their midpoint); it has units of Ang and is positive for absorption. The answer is 7.1 Ang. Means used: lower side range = 53.4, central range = 49.3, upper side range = 54.3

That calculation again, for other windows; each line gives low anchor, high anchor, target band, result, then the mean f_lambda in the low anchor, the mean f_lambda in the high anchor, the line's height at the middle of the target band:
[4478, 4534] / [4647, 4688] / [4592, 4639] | -2.4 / 49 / 49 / 49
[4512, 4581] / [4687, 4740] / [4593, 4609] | 0.2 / 49.6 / 50.6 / 49.9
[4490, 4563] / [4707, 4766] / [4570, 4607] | -0.7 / 48.7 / 52.5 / 49.8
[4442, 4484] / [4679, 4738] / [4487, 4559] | -2.2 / 46.2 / 50.3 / 47.2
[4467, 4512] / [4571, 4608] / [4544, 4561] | 0.3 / 49.3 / 50.6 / 50.1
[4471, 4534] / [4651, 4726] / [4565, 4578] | -1.5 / 48.9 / 49.5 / 49.1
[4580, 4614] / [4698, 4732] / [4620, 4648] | -1.0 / 50.1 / 50.4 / 50.2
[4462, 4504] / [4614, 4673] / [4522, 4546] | 1.6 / 48.4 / 50.7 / 49.1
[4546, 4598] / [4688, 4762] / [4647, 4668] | 1.1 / 51.2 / 51.8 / 51.5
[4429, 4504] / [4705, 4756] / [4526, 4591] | -1.4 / 46.7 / 52.1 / 48.6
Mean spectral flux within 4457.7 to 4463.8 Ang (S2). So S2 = 42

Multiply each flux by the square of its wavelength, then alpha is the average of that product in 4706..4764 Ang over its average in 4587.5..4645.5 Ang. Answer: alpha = 1.07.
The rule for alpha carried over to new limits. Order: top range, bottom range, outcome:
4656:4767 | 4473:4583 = 1.11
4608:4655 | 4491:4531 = 1.11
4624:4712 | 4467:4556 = 1.10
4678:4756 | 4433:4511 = 1.21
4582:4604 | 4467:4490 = 1.07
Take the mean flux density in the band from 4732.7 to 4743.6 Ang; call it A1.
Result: 52.5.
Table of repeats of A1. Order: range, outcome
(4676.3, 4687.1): 48.6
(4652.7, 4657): 51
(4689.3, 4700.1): 49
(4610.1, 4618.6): 52.1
